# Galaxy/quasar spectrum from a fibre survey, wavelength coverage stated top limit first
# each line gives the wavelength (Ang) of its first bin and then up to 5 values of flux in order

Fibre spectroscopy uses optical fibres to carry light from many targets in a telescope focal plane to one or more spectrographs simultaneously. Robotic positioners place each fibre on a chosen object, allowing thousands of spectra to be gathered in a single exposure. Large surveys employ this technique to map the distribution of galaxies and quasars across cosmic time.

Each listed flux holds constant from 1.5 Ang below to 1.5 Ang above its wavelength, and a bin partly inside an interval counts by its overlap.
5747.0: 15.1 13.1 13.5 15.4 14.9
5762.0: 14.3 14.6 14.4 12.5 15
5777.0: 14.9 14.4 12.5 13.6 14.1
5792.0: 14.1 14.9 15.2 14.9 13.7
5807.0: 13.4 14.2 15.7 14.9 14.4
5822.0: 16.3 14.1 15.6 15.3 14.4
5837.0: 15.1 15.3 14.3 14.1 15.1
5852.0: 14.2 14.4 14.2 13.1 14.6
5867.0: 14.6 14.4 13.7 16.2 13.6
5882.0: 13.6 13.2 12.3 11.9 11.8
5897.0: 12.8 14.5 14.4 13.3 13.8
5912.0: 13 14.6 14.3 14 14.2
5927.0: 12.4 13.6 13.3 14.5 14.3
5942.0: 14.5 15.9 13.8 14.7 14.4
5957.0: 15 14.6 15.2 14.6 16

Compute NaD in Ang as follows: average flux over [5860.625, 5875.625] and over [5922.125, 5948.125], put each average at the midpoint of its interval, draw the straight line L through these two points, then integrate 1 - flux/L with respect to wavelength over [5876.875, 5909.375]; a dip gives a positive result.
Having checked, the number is 2.2 Ang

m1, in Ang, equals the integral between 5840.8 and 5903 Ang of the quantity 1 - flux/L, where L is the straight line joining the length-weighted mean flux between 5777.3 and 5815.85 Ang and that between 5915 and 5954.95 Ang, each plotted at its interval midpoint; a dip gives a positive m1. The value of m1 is 1.5 Ang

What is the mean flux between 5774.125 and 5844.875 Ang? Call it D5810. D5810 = 14.6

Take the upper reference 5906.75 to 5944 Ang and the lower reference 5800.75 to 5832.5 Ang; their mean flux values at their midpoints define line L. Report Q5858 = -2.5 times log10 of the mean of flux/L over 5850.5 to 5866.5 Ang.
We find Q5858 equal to 0.023 mag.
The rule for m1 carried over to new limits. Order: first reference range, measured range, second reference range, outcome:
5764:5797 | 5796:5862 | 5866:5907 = -3.7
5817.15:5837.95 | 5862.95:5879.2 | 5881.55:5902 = -1.2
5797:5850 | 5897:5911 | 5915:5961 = 0.5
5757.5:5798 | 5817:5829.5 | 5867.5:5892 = -1.0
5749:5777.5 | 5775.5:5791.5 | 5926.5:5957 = 0.4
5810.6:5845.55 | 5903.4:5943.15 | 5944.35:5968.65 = 2.7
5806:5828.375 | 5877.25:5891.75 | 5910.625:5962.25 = 1.4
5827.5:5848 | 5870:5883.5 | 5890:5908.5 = -0.5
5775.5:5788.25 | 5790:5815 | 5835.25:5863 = -0.8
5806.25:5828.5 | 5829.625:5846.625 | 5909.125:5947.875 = -0.1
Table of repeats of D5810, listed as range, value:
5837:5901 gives 13.9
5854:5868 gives 14.2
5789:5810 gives 14.3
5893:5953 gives 13.9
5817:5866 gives 14.7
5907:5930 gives 13.7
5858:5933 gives 13.7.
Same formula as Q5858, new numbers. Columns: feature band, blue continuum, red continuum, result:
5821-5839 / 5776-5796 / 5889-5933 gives -0.10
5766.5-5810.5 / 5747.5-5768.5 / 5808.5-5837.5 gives 0.04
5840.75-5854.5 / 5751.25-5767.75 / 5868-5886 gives -0.02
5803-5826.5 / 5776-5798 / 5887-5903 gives -0.06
